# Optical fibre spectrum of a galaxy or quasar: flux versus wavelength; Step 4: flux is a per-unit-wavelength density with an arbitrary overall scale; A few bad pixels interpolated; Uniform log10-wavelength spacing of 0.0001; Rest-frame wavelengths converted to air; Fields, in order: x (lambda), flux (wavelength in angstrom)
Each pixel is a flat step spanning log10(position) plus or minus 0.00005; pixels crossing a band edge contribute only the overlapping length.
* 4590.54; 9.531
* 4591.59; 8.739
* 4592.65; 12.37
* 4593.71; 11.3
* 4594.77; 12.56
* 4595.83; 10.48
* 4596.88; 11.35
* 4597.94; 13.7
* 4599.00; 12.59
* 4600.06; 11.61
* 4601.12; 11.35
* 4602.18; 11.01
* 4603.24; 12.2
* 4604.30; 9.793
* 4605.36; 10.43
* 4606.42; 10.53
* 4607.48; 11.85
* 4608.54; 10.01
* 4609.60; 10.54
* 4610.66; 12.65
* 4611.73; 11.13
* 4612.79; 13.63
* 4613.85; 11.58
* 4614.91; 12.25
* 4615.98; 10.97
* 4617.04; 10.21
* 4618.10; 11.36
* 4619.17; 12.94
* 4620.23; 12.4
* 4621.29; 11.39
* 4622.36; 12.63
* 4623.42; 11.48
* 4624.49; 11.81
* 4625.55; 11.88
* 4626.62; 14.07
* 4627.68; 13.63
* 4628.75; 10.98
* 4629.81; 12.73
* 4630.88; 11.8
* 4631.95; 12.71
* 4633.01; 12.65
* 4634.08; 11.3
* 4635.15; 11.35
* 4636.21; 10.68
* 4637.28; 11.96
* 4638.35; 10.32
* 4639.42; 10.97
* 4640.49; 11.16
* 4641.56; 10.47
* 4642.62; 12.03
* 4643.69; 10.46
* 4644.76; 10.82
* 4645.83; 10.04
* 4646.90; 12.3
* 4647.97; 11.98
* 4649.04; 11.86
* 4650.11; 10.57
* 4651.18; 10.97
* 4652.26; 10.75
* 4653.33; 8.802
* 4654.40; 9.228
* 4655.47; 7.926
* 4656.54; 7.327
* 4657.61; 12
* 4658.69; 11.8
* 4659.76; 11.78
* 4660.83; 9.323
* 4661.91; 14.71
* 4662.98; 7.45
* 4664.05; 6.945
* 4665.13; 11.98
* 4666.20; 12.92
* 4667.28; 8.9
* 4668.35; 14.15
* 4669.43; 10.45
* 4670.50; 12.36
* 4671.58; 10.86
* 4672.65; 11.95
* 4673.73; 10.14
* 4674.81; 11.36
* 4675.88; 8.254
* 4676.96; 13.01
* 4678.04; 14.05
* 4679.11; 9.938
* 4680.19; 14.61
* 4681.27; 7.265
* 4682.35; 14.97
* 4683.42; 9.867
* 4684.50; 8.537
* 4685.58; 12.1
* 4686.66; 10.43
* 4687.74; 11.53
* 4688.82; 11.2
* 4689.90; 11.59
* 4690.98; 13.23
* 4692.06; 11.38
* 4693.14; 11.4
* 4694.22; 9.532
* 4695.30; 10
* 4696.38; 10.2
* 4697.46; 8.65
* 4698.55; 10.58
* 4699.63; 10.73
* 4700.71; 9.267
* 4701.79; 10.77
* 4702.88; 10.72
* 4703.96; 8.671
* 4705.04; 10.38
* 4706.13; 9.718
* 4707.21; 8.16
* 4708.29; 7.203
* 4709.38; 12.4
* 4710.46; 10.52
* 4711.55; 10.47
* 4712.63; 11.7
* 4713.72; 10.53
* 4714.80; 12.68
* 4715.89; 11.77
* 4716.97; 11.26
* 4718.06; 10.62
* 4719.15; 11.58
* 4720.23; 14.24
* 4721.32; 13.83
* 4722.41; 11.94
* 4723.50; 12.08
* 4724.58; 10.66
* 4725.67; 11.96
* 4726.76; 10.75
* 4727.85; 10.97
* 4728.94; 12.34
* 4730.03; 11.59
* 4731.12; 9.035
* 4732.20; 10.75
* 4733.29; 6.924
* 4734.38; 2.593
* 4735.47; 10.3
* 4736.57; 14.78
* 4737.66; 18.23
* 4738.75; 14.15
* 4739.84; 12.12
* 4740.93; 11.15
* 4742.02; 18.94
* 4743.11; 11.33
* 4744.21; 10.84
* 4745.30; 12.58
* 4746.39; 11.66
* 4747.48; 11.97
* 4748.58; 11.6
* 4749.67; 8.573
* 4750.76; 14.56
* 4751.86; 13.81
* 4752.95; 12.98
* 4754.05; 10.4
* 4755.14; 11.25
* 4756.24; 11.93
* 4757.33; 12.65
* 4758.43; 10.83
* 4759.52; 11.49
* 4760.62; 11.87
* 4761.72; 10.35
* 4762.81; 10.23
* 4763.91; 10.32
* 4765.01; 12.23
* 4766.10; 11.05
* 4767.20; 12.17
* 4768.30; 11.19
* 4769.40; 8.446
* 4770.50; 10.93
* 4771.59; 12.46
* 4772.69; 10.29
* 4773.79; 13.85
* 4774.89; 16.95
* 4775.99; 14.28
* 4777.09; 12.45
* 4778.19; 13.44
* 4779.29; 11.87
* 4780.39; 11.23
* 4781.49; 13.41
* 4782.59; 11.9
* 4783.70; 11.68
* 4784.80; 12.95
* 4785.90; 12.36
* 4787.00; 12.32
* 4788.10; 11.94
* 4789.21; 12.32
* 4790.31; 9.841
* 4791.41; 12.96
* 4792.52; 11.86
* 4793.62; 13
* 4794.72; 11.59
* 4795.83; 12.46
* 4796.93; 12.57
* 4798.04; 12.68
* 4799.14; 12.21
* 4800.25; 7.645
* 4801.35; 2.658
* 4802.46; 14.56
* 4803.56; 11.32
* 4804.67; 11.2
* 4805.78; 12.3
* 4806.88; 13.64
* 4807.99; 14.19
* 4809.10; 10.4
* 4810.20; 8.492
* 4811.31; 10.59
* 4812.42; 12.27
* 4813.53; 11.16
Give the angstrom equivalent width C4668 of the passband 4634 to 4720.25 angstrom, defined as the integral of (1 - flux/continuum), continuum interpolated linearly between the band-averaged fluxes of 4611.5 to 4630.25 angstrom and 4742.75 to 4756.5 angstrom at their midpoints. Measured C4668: 8.2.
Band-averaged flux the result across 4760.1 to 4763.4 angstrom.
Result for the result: 10.8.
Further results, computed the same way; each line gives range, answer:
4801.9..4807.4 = 12.6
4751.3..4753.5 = 13.4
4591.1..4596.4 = 11.1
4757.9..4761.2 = 11.4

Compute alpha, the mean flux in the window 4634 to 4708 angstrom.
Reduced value 10.8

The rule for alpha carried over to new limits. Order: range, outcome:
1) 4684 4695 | 11.1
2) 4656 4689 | 11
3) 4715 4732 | 11.6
